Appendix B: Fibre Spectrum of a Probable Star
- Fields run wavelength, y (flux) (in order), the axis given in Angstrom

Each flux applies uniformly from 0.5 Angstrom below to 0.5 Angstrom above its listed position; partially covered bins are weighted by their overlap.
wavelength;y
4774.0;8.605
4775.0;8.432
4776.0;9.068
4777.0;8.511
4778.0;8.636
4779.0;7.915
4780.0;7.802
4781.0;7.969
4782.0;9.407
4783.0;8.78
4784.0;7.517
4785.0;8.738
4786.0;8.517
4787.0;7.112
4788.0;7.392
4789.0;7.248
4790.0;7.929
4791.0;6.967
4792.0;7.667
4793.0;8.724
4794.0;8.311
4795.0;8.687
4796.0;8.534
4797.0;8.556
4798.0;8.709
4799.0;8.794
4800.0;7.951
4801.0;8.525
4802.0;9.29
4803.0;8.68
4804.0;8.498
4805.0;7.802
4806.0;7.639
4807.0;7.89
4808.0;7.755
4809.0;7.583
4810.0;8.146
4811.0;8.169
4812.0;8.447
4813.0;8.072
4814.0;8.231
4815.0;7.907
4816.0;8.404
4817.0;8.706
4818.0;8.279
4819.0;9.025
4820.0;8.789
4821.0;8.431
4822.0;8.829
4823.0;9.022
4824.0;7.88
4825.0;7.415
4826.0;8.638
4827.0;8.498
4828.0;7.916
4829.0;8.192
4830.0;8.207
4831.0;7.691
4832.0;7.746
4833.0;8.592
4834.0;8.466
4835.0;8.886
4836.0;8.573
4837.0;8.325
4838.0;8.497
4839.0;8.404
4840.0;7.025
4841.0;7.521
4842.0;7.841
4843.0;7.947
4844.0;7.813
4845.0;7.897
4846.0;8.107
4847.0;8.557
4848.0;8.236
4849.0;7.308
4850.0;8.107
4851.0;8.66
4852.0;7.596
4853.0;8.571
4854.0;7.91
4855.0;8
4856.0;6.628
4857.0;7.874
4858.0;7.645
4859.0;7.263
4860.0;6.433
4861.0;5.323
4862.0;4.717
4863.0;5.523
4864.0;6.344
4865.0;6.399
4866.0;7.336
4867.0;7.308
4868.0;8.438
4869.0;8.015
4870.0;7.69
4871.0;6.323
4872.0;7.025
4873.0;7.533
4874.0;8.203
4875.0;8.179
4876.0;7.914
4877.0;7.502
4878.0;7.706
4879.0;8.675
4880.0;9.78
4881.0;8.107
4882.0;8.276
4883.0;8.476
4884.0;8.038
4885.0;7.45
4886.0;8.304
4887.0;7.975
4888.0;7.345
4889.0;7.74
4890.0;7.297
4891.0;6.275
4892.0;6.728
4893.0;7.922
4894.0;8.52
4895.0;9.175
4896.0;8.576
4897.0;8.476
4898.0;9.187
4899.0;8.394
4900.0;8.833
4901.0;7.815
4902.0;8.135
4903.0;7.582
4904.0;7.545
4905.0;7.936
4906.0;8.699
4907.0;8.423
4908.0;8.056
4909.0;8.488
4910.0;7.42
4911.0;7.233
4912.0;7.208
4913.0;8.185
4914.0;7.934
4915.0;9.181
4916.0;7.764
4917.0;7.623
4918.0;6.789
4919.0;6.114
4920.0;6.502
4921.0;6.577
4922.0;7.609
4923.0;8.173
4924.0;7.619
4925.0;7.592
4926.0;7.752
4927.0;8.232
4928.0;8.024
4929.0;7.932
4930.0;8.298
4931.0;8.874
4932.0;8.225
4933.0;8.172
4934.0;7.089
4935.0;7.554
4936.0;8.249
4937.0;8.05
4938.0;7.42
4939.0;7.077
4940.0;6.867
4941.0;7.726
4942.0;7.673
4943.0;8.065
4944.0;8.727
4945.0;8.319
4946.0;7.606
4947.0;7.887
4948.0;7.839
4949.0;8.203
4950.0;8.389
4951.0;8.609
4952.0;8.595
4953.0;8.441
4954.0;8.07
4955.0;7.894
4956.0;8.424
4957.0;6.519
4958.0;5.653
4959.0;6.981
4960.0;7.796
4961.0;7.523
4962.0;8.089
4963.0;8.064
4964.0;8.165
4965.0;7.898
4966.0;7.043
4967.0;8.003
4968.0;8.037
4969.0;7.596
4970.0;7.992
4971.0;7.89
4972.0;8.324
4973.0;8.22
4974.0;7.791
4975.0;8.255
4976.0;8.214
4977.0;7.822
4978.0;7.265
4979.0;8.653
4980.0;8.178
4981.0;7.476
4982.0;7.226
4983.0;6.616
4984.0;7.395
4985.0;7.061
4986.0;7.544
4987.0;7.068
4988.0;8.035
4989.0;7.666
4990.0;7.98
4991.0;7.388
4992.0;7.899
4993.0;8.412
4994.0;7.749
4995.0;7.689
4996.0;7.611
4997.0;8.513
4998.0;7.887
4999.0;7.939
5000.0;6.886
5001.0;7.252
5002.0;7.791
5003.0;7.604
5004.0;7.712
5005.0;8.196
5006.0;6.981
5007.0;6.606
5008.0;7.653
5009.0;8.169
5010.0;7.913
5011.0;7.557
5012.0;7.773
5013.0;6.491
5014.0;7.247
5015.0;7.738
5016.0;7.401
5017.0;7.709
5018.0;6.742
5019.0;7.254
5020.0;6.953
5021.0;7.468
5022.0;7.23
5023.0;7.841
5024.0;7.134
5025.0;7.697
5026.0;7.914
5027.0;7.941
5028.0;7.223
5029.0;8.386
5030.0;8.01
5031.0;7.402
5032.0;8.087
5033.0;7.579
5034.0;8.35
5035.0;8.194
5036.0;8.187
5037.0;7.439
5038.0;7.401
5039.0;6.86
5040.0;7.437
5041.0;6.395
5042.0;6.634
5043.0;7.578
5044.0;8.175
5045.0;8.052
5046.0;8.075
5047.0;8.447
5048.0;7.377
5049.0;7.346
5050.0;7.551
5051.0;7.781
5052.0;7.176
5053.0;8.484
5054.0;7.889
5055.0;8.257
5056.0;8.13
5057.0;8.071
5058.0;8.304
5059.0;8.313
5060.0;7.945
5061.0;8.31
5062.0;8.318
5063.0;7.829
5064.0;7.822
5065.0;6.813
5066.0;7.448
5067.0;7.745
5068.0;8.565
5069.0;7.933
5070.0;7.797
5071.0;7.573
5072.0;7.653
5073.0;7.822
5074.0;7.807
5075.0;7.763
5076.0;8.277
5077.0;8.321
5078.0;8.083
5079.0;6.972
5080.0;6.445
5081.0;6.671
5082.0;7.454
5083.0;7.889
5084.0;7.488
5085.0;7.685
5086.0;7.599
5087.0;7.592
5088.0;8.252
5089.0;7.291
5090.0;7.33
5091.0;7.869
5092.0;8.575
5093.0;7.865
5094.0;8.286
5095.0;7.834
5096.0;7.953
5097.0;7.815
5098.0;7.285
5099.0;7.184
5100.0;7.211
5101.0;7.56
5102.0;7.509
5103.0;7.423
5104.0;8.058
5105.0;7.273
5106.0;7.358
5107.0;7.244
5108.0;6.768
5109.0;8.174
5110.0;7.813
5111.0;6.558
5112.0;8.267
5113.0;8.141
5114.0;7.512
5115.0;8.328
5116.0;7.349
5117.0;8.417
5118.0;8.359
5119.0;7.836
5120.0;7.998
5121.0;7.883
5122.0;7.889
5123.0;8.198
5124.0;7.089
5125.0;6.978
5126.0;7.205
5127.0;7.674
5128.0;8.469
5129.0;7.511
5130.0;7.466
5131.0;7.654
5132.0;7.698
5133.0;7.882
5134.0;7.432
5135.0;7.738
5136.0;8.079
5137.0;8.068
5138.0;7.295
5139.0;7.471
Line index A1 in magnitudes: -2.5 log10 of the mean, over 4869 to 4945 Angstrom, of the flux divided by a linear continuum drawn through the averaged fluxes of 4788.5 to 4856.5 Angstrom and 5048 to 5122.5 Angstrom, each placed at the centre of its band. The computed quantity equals 0.02 mag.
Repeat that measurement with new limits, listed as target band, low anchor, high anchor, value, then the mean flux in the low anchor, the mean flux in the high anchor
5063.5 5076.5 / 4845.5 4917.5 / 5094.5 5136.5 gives -0.012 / 7.77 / 7.67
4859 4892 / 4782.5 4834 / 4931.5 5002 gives 0.087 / 8.22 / 7.78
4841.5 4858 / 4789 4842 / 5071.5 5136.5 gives 0.033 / 8.24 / 7.68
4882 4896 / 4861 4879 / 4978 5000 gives -0.083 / 7.18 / 7.68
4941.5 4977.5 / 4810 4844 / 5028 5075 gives 0.010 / 8.25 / 7.79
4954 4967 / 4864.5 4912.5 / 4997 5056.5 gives 0.030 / 7.91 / 7.61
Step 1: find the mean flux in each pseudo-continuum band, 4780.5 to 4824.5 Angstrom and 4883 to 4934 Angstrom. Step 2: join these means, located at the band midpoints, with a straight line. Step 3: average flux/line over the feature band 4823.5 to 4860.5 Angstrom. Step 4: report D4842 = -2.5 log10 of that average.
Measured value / 0.02 mag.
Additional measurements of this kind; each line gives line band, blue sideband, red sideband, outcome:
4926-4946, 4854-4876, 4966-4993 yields -0.06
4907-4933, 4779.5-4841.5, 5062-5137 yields 0.04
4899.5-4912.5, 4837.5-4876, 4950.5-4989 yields -0.05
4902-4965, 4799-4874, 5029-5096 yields 0.00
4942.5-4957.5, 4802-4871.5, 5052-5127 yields -0.04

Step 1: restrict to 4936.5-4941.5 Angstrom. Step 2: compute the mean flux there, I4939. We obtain 7.43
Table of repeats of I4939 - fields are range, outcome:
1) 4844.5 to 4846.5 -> 8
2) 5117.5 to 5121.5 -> 8.02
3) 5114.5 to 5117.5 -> 8.03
